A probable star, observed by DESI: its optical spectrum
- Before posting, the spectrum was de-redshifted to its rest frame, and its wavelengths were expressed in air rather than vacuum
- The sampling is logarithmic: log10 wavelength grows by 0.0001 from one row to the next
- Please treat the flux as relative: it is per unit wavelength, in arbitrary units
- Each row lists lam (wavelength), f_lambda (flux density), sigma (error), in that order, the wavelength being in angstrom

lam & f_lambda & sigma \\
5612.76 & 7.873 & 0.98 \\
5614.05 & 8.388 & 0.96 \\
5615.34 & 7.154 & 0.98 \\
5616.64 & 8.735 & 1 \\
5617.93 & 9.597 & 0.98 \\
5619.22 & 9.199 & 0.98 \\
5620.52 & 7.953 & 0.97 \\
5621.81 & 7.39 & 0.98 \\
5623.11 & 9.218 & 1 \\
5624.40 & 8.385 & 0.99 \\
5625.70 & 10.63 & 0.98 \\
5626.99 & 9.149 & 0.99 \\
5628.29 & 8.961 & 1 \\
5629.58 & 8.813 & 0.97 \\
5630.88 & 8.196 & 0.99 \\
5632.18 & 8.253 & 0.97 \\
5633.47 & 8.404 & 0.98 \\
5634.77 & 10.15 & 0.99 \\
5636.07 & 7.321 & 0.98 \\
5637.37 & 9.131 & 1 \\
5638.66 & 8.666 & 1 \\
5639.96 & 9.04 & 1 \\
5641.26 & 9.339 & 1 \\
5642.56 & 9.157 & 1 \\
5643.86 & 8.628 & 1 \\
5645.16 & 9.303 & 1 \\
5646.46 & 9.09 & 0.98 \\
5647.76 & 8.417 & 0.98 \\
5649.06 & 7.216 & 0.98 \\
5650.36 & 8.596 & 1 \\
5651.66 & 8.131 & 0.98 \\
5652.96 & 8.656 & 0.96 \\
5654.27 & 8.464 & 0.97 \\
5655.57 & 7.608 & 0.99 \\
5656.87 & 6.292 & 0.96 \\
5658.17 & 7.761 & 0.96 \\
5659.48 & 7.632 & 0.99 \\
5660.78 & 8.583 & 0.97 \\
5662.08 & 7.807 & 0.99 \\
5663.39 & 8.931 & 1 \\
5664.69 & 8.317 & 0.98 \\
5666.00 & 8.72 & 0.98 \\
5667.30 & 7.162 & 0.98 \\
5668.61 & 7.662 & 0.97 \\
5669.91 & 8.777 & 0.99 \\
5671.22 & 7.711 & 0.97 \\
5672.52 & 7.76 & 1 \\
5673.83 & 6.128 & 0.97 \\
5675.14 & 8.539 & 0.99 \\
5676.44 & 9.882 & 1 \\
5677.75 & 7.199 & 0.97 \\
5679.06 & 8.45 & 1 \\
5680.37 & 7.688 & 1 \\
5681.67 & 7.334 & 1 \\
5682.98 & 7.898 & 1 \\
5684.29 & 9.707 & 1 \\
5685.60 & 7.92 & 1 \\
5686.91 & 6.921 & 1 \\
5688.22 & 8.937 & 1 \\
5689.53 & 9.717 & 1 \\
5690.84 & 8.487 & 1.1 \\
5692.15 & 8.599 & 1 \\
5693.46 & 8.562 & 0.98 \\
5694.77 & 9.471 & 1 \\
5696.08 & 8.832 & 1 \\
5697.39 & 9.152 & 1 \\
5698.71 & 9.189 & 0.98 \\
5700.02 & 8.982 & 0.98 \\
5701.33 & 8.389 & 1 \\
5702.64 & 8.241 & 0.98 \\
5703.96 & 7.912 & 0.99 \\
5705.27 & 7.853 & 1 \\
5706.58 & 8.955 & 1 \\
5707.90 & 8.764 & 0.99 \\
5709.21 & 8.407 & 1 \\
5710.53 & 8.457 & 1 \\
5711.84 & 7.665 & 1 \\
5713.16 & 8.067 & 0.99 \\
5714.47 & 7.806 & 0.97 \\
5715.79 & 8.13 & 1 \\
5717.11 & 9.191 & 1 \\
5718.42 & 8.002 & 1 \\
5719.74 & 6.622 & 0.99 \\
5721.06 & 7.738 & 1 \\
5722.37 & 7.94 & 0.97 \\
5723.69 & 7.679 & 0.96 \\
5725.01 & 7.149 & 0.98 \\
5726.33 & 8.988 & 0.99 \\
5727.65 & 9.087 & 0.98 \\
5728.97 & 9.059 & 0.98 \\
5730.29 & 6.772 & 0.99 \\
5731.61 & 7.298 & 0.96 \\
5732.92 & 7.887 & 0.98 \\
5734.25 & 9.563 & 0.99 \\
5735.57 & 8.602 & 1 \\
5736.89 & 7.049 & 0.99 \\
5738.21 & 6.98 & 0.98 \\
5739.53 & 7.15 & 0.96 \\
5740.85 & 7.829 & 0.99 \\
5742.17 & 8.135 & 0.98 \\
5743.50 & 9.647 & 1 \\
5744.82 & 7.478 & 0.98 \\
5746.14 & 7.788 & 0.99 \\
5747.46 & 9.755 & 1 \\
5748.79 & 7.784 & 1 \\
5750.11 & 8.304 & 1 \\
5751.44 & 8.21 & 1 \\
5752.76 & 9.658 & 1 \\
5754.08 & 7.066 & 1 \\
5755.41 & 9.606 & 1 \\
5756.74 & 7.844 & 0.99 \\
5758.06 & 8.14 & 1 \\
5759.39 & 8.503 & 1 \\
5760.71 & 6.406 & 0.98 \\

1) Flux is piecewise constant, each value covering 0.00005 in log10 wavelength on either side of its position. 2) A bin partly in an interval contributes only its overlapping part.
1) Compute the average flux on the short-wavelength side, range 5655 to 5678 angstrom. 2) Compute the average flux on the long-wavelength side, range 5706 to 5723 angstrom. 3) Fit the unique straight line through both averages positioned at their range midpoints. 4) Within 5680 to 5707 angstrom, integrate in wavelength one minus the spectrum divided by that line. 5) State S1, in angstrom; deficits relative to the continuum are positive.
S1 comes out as -1.6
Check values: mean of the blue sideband 7.93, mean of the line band 8.52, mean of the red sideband 8.13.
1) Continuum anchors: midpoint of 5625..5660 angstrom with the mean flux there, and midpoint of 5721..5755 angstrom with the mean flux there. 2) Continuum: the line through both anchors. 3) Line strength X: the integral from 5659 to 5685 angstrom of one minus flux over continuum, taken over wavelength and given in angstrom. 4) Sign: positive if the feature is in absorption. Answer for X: 1.00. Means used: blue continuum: 8.56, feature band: 8.1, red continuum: 8.12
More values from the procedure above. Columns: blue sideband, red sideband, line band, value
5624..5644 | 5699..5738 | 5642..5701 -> 1.7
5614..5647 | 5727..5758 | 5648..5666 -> 1.3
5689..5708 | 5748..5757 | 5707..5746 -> 2.3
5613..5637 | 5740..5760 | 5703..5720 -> 0.6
